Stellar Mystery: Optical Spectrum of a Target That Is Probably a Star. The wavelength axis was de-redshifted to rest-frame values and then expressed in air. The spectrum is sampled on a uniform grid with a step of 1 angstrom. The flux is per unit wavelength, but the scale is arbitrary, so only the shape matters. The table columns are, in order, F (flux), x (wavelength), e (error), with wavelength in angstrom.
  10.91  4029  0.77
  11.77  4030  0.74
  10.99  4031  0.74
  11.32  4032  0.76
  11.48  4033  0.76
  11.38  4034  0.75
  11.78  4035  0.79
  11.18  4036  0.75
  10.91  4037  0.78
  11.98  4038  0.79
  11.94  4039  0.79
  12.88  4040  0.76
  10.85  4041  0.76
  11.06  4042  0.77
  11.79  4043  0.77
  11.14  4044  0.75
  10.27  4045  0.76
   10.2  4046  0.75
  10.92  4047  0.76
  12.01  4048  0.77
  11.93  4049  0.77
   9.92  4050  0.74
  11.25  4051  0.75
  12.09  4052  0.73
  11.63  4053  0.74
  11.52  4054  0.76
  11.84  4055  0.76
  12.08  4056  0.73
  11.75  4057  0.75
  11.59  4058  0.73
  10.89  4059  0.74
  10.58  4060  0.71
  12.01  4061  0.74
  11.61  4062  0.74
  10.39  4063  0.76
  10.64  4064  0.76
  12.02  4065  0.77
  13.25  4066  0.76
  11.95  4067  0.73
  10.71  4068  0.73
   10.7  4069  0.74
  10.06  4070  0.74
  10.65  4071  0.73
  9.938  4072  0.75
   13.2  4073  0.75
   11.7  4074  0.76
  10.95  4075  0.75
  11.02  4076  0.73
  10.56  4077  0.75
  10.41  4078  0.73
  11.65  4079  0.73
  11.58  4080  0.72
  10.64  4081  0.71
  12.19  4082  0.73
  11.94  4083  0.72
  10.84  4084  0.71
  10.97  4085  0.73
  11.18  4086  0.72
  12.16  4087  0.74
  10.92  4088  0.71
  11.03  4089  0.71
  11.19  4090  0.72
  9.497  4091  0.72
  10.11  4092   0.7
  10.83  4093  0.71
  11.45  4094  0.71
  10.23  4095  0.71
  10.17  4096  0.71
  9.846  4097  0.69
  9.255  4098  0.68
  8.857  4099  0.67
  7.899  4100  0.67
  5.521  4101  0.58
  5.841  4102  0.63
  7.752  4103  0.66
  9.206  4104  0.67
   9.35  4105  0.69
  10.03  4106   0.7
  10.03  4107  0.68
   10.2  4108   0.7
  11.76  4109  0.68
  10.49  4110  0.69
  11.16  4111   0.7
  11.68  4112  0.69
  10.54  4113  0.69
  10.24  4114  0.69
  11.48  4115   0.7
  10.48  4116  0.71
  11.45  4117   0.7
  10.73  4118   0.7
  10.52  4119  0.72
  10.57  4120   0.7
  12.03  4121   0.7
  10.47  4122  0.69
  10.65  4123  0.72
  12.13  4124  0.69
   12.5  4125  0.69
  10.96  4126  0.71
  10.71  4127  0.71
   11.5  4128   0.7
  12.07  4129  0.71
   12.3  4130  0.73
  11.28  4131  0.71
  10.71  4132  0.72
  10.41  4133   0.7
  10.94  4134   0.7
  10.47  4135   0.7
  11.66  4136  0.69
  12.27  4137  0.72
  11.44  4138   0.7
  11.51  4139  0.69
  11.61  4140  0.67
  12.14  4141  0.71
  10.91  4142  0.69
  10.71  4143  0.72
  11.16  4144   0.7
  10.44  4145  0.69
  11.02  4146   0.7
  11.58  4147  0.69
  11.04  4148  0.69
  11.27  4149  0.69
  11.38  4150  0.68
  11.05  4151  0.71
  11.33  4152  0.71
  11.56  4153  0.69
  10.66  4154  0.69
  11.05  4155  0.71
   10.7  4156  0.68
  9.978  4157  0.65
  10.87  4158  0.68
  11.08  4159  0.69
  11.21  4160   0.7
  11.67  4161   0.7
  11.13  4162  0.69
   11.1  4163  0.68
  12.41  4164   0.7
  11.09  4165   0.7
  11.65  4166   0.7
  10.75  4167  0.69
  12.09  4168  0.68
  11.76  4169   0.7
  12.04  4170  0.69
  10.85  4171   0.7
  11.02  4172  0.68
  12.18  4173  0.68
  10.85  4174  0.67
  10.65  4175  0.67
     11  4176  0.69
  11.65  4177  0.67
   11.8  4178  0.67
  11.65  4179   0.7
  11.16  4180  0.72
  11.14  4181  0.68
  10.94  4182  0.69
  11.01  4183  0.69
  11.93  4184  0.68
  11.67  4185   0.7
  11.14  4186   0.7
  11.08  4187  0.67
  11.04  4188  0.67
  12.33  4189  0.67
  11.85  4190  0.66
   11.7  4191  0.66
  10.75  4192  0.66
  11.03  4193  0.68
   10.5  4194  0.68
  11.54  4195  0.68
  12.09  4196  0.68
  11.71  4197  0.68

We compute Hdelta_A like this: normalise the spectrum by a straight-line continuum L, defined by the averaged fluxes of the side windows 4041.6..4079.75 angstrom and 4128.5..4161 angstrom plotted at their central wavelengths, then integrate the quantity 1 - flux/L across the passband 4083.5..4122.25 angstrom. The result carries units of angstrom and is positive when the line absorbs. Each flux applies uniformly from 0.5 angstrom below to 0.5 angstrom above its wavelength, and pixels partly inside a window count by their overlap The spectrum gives 3.5 angstrom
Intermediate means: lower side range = 11.3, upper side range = 11.2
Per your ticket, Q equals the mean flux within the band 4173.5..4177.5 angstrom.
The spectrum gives 11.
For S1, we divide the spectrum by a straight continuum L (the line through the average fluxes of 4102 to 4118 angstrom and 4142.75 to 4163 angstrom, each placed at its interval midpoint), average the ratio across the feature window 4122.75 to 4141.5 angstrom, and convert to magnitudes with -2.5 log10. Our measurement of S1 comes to -0.08 mag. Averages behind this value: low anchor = 10.3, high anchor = 11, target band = 11.4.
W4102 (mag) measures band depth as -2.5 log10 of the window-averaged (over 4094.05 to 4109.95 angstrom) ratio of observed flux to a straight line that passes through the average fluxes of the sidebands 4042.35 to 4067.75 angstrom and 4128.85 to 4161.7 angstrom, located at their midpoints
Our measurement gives 0.23 mag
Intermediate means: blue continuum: 11.4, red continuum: 11.2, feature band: 9.17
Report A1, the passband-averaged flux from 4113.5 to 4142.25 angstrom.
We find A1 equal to 11.2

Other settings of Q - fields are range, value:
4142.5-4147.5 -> 11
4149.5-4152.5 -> 11.3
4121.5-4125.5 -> 11.4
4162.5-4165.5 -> 11.5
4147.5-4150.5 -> 11.2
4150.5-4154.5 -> 11.2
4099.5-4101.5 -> 6.71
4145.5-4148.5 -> 11.2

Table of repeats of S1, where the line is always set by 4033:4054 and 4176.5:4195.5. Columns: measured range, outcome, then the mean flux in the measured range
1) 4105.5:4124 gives 0.05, 10.8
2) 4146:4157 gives 0.03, 11.1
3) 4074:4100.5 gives 0.07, 10.7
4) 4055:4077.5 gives 0.01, 11.3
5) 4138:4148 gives 0.01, 11.2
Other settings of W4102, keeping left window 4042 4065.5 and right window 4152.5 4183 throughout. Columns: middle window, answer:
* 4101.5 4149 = 0.040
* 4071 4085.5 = 0.005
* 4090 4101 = 0.166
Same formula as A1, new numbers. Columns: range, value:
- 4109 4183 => 11.2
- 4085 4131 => 10.4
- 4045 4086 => 11.3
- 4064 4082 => 11.2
